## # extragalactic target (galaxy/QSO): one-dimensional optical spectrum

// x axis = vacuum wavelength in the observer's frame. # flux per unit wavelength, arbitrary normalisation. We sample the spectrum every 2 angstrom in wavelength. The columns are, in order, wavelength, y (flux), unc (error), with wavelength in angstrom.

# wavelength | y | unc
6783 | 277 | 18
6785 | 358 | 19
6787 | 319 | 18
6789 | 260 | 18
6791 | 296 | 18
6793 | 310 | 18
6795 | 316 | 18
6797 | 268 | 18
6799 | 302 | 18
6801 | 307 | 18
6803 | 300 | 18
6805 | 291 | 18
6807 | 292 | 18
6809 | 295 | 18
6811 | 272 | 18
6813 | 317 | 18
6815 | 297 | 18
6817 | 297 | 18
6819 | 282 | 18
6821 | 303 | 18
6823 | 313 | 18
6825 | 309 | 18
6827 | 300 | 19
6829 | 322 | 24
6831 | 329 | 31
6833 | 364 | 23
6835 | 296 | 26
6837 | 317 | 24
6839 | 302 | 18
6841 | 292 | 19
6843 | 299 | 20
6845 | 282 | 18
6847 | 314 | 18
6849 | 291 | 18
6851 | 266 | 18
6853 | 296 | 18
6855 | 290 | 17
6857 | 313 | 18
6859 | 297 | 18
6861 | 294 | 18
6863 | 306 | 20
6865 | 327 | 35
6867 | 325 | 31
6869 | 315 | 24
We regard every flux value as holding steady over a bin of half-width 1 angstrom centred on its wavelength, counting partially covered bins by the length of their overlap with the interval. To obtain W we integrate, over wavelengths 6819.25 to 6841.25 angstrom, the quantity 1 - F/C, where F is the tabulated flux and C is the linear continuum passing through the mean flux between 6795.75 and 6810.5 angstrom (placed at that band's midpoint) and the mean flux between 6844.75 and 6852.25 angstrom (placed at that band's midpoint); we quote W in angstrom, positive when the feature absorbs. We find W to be -1.7 angstrom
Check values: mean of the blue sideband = 293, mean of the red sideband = 289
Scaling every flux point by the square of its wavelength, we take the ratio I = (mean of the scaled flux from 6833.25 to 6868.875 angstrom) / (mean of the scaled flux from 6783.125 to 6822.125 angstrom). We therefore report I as 1.03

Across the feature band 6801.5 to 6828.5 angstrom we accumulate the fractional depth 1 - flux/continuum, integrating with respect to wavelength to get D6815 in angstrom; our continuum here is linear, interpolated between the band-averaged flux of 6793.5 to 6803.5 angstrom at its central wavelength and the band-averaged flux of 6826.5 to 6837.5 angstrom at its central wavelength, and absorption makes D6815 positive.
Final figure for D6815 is 1.1 angstrom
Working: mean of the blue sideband 299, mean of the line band 298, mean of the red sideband 322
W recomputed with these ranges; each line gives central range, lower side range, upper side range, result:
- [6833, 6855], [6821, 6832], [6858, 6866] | 0.8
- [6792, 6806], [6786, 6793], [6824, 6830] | 0.0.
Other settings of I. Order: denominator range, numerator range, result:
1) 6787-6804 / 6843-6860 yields 1.01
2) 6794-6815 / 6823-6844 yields 1.07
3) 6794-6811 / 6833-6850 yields 1.04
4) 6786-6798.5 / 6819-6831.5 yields 1.06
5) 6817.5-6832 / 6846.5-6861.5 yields 0.96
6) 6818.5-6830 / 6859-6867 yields 1.02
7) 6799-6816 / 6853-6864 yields 1.03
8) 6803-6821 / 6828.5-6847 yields 1.07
